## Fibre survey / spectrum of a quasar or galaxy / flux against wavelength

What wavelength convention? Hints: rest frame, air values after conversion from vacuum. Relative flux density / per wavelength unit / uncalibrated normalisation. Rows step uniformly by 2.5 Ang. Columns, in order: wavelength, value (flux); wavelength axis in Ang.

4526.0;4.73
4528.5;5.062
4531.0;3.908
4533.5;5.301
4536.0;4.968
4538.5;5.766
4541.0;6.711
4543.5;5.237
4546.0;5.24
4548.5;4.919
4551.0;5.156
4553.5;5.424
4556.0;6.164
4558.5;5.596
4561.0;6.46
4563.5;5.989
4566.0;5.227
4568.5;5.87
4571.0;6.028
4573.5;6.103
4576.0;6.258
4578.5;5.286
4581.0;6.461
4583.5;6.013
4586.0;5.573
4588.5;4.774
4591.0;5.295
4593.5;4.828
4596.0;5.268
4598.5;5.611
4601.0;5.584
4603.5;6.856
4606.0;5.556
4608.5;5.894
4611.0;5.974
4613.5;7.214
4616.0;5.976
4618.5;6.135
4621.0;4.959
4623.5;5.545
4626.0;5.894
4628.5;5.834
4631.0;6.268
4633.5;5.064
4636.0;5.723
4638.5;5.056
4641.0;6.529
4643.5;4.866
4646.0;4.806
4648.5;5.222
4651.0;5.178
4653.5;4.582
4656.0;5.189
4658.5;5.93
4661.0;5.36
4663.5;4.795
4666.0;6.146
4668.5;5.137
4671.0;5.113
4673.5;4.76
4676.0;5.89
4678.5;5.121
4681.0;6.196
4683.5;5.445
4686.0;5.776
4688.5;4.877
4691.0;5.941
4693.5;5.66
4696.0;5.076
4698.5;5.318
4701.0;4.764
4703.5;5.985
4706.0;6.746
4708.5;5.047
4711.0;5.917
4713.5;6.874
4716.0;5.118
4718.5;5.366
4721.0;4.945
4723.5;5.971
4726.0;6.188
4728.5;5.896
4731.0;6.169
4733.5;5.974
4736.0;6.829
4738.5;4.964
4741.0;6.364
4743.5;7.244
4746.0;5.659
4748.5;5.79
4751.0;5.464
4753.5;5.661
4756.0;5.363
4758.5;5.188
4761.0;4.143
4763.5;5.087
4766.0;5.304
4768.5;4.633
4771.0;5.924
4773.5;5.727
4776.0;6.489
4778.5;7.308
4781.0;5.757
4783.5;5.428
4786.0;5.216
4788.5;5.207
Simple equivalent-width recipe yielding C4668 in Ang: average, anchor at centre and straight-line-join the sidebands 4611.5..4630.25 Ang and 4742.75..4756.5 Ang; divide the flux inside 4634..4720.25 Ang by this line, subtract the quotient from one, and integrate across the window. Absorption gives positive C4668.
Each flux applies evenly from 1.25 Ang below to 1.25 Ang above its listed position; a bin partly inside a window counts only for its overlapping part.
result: 6.6 Ang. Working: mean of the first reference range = 5.95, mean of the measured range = 5.45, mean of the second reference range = 5.84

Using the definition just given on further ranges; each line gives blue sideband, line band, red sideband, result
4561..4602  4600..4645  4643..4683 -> -2.9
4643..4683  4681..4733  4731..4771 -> -2.2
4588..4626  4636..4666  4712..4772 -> 2.2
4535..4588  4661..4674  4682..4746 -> 1.2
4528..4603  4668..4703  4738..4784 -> 1.5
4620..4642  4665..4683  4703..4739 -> 0.9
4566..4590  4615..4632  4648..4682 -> -0.8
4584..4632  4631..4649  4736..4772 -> 1.0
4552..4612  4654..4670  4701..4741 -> 1.2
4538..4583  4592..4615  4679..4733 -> -0.5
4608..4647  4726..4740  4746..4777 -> -1.3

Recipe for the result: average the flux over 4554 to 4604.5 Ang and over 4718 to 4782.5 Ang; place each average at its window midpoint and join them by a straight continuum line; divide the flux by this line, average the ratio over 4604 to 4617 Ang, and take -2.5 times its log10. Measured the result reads -0.076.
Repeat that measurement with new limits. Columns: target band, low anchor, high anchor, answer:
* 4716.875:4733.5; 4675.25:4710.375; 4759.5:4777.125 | -0.058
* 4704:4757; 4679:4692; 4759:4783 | -0.055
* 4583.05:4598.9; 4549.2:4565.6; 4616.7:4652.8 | 0.069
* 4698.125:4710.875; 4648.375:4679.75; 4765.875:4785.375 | -0.029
